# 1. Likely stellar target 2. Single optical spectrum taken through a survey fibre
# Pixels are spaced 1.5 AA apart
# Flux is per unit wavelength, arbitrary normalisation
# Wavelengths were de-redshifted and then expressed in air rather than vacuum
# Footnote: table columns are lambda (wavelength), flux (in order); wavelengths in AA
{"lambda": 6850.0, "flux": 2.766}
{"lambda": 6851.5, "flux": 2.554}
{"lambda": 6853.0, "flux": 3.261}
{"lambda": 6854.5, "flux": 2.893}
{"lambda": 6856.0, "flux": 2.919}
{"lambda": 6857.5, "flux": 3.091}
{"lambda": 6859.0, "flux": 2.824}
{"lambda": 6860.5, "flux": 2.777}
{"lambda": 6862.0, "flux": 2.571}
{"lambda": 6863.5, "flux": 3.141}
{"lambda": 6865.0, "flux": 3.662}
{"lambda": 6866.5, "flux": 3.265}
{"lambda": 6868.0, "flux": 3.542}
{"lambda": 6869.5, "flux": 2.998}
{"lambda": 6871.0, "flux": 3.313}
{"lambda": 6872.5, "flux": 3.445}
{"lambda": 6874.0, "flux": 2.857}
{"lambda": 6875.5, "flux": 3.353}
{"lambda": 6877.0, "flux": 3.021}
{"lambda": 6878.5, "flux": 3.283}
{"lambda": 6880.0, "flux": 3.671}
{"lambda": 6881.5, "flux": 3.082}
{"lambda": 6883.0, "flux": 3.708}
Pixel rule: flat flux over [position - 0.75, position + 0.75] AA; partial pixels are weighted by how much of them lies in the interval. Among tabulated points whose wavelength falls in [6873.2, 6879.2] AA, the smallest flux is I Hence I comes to 2.857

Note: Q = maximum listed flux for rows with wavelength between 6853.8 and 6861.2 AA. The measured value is 3.091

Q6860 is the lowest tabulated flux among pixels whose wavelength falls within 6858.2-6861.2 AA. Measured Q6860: 2.777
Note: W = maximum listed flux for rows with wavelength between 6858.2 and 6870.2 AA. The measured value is 3.662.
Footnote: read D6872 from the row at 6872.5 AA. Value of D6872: 3.445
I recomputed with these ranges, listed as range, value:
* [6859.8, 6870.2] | 2.571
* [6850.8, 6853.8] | 2.554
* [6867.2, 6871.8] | 2.998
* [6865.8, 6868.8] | 3.265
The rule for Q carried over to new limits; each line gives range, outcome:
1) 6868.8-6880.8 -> 3.671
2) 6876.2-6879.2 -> 3.283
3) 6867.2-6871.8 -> 3.542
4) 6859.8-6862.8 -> 2.777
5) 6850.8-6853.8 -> 3.261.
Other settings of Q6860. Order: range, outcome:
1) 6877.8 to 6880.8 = 3.283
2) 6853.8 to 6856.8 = 2.893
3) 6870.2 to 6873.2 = 3.313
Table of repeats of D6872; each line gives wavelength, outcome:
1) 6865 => 3.662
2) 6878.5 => 3.283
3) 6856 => 2.919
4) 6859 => 2.824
